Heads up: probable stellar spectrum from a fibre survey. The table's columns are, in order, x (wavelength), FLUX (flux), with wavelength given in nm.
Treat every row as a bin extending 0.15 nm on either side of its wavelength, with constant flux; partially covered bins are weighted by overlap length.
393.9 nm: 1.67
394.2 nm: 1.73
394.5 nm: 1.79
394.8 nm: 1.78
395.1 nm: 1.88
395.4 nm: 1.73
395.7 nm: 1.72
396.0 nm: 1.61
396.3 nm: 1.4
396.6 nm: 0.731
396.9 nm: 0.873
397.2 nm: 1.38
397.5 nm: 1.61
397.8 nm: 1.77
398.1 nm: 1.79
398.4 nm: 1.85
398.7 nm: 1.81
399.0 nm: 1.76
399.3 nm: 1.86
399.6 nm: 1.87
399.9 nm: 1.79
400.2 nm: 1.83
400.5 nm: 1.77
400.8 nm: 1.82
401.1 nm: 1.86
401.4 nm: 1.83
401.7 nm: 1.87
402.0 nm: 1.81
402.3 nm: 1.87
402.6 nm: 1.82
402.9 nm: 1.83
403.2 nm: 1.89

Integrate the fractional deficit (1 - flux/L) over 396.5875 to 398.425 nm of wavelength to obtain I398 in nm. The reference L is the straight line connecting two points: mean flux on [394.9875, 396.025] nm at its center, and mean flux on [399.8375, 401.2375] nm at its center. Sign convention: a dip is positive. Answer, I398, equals 0.33 nm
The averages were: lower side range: 1.74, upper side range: 1.82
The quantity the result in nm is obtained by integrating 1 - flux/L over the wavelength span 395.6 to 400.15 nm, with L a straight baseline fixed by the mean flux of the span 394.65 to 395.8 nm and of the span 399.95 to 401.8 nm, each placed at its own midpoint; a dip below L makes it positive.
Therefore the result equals 0.53 nm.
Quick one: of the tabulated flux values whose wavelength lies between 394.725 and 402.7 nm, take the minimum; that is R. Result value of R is 0.731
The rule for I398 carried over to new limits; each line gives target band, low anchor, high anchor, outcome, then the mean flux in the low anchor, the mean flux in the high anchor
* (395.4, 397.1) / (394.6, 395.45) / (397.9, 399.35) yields 0.47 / 1.8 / 1.81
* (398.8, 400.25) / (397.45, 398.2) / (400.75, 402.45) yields -0.03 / 1.73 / 1.84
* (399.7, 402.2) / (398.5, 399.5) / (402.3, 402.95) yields 0.00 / 1.81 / 1.83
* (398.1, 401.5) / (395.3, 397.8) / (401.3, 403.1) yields -0.36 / 1.4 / 1.84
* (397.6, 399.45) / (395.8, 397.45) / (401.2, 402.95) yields -0.45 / 1.24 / 1.84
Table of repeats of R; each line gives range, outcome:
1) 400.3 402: 1.77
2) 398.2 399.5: 1.76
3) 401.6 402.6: 1.81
